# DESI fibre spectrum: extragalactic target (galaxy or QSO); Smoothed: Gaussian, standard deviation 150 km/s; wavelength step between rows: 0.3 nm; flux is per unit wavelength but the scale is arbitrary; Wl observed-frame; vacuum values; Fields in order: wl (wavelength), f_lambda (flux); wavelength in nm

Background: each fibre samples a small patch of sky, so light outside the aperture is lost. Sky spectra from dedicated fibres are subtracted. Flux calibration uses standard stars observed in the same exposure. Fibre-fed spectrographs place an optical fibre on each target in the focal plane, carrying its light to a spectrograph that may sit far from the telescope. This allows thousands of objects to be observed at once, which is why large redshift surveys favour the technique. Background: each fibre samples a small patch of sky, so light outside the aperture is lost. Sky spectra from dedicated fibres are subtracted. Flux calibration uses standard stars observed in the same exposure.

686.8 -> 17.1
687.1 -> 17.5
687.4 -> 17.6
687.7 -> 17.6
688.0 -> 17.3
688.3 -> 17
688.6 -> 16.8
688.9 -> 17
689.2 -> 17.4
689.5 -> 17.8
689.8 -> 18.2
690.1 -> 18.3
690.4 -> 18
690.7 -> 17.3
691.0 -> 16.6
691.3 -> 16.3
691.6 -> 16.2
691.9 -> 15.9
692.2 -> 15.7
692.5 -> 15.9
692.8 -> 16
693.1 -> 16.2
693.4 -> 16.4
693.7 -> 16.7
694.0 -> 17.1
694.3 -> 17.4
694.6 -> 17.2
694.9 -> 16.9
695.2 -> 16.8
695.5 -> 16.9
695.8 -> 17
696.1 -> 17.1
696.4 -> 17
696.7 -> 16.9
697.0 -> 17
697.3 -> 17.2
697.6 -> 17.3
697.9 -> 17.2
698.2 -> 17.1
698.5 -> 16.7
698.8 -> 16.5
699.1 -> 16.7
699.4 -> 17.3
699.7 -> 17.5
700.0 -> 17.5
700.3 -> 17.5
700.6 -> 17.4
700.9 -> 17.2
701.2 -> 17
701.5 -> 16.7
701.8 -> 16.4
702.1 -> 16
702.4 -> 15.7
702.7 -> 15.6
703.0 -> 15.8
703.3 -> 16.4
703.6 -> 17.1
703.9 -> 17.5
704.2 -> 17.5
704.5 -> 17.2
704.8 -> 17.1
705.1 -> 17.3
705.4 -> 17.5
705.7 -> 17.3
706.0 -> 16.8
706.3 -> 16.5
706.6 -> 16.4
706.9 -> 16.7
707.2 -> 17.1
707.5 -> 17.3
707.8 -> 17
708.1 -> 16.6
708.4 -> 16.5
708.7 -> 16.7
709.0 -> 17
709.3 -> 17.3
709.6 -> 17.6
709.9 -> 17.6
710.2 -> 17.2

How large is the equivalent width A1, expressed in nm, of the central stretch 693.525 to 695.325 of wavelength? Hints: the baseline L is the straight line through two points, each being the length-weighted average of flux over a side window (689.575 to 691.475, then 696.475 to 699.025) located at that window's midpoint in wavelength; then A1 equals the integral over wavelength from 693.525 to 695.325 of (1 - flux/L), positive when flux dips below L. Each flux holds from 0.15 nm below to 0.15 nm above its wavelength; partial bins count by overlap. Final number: 0.02 nm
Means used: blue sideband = 17.4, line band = 17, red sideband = 17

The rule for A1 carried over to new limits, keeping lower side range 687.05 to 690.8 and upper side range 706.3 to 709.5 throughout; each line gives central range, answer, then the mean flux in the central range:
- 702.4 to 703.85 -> 0.07 nm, 16.3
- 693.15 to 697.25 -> 0.09 nm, 16.9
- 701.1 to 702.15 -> 0.03 nm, 16.6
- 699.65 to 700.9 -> -0.02 nm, 17.4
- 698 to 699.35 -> 0.03 nm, 16.8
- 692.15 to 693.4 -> 0.10 nm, 16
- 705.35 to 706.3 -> -0.01 nm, 17.1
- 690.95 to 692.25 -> 0.10 nm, 16.1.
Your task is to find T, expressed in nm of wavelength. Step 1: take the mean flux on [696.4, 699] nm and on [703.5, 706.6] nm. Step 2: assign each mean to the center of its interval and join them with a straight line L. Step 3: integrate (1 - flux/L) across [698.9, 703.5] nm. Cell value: 0.09 nm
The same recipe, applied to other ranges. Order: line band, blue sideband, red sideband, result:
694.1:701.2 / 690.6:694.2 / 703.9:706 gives -0.15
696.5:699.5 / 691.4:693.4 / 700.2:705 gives -0.10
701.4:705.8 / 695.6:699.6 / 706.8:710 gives 0.07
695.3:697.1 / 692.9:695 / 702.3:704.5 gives -0.02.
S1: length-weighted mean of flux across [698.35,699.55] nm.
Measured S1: 16.8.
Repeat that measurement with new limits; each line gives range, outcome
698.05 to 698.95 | 16.8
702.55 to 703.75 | 16.2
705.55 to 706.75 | 16.8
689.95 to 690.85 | 17.9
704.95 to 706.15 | 17.2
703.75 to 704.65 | 17.4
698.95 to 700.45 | 17.3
